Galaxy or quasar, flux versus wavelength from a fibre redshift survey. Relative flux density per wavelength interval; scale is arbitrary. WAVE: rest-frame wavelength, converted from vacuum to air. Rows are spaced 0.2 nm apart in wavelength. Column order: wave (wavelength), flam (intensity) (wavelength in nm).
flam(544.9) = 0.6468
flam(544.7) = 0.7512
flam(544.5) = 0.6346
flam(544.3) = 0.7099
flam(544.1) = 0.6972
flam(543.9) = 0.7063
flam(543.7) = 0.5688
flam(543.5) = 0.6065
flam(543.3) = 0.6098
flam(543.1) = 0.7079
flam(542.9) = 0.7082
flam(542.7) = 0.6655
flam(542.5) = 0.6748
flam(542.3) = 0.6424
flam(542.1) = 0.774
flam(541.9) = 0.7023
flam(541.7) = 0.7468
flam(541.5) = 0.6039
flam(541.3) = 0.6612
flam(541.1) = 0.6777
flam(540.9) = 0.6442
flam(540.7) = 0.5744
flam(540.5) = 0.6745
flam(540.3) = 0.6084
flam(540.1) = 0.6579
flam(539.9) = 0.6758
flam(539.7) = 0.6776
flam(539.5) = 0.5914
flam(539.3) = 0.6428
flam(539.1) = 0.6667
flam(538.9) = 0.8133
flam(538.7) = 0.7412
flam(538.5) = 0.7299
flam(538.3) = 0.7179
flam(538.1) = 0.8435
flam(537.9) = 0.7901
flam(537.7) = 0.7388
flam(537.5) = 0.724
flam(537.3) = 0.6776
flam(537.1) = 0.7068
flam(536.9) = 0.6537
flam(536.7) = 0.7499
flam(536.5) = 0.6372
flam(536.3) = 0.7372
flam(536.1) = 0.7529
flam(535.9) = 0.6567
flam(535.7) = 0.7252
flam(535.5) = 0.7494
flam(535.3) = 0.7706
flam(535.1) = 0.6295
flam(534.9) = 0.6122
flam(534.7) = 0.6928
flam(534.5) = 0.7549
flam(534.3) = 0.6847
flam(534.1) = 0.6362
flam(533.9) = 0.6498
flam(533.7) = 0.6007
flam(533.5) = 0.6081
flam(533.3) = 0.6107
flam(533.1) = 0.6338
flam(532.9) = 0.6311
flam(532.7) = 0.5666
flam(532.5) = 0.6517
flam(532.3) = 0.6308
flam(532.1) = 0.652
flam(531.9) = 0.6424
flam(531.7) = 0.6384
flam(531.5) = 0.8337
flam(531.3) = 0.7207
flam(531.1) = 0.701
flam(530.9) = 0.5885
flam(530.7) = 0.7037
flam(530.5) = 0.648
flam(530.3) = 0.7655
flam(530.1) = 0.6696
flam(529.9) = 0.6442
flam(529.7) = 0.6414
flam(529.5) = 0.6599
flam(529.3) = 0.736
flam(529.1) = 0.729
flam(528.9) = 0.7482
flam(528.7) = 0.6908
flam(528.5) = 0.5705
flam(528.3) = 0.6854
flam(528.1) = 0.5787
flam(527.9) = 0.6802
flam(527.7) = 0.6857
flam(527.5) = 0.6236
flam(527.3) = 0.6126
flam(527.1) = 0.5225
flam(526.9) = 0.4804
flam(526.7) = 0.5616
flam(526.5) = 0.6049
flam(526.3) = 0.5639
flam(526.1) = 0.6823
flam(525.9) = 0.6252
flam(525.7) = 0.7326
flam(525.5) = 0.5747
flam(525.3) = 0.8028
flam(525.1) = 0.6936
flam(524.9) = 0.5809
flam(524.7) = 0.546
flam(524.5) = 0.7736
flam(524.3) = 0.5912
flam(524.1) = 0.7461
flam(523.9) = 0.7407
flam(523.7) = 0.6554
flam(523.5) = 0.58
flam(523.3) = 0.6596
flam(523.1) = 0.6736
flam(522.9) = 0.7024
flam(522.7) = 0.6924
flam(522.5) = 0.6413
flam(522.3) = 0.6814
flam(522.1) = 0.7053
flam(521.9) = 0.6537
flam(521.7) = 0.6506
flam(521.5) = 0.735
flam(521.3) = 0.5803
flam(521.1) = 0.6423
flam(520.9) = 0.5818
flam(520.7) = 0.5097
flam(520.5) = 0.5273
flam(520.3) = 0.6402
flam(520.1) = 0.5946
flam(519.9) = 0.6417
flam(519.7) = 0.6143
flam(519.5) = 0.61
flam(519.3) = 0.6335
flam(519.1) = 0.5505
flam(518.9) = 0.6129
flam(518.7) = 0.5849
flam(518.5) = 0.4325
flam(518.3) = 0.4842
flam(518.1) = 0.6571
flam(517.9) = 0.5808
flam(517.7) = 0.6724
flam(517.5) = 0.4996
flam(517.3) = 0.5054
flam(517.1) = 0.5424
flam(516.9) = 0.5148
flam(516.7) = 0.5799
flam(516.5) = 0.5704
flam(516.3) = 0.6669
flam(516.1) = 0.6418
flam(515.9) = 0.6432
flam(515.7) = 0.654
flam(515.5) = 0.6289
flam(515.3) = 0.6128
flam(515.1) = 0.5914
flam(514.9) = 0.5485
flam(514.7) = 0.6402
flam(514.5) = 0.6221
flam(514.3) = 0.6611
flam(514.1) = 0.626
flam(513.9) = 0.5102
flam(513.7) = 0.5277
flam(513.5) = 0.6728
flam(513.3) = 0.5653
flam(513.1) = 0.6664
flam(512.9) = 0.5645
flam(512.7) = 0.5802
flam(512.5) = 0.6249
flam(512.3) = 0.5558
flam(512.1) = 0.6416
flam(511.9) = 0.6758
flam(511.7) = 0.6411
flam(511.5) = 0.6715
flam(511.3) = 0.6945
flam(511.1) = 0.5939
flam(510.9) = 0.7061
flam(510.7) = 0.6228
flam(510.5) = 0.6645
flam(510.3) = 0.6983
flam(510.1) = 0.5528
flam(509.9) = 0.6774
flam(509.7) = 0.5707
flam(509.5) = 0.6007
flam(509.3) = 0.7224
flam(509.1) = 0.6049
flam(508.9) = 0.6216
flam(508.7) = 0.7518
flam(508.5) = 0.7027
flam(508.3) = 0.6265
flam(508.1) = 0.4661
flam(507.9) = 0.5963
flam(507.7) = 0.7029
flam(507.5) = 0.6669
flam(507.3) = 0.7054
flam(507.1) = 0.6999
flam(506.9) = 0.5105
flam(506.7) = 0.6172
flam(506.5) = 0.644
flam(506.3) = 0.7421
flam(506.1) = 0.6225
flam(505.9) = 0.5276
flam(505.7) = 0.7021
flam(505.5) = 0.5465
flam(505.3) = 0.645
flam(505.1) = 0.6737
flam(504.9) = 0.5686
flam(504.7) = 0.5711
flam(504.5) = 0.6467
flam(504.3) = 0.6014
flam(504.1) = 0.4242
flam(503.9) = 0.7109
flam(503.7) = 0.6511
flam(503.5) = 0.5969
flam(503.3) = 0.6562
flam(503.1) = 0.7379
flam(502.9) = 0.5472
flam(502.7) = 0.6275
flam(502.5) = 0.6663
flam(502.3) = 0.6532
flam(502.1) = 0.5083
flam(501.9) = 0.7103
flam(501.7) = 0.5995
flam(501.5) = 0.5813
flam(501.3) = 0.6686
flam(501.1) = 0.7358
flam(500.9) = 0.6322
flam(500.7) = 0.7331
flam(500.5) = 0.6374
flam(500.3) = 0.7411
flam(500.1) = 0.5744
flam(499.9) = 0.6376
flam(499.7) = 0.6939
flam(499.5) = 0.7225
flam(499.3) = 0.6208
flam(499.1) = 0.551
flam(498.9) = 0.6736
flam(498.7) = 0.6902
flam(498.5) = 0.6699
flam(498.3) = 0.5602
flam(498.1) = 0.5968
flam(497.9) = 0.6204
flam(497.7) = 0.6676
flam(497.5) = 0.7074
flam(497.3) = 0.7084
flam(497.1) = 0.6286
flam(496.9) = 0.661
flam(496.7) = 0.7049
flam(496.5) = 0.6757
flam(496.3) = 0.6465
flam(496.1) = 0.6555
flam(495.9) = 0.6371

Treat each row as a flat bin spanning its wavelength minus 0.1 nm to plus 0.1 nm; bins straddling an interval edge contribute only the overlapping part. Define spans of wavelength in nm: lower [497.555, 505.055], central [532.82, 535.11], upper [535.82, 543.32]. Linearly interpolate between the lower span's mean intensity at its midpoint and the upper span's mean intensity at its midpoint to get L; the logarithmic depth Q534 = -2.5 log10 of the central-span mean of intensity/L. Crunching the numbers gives 0.061 mag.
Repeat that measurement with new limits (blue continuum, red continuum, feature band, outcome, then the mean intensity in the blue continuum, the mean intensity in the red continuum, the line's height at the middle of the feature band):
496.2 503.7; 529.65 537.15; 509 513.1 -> 0.04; 0.65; 0.673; 0.658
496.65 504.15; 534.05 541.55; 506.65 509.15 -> 0.03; 0.646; 0.693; 0.655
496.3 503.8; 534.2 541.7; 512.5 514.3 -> 0.12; 0.65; 0.694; 0.665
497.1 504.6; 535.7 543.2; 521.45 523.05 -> -0.02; 0.642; 0.694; 0.671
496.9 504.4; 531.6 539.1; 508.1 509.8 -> 0.02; 0.642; 0.687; 0.653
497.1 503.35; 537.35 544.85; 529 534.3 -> 0.02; 0.649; 0.685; 0.677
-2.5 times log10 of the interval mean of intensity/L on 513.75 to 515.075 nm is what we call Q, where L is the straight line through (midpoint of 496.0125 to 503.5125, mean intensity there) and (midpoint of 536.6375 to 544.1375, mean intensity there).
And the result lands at 0.11 mag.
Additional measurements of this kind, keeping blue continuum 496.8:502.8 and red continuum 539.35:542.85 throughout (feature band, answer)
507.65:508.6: 0.06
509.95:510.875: 0.02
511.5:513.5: 0.06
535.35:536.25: -0.10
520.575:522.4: 0.03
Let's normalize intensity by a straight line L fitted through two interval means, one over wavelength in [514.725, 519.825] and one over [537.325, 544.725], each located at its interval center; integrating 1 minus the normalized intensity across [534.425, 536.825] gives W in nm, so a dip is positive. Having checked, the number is -0.15 nm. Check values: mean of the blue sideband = 0.586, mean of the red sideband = 0.685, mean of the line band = 0.705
